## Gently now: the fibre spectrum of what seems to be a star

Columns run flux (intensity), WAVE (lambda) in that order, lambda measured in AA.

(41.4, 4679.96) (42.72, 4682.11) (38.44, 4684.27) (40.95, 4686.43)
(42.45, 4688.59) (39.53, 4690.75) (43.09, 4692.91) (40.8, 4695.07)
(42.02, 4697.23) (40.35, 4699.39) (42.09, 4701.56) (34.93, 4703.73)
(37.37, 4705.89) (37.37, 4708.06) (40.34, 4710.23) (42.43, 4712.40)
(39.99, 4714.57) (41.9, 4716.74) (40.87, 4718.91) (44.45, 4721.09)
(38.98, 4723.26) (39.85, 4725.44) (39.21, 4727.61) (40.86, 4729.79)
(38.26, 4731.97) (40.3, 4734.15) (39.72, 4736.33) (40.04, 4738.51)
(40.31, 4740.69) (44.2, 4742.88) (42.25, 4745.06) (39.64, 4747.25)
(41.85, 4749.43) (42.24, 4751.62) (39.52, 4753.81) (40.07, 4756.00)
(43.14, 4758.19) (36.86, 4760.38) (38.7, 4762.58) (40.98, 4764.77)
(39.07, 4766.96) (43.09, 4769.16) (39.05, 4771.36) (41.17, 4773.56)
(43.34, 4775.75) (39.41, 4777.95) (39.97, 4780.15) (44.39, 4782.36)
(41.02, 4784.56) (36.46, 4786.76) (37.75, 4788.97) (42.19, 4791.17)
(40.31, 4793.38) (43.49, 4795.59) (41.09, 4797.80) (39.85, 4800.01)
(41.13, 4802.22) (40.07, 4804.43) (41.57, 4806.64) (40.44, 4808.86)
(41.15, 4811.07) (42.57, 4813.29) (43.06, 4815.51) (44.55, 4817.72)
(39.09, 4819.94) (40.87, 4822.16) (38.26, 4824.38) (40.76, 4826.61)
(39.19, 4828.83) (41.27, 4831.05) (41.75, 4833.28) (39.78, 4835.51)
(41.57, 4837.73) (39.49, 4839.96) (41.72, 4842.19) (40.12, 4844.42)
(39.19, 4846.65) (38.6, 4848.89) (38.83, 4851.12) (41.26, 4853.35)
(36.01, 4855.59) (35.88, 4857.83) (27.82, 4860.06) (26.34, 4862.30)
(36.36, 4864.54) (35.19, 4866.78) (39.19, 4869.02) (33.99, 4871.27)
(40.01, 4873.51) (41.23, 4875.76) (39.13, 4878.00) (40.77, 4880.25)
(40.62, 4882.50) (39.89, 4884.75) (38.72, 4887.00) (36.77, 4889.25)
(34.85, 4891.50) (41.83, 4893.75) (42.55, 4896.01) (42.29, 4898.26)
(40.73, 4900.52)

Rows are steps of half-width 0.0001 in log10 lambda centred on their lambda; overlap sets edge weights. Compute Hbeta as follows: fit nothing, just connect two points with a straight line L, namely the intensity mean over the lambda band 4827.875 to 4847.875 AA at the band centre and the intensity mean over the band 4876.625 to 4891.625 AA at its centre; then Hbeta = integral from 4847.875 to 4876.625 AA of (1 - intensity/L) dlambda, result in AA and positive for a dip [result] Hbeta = 2.55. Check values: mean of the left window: 40.4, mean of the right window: 39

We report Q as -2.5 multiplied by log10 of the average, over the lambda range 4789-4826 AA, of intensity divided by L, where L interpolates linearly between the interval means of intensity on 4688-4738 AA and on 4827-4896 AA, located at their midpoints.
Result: -0.06 mag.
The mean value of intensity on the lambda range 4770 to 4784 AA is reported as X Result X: 41.2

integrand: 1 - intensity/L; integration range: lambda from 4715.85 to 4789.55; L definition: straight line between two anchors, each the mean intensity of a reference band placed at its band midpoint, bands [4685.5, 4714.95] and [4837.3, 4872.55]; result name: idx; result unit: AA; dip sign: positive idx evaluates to -2.7 AA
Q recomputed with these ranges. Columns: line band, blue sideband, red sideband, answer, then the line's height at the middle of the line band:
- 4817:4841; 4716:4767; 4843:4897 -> -0.05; 38.6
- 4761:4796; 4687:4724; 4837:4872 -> -0.05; 38.8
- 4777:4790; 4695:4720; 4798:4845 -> 0.02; 40.6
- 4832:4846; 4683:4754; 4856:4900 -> -0.07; 38.3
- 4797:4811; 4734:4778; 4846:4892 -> -0.04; 39.2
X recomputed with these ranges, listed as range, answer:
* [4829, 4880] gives 38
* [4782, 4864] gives 39.6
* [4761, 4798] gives 40.6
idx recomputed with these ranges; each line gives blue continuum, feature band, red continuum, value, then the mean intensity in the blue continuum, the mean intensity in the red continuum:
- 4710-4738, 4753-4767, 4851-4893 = 0.0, 40.6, 37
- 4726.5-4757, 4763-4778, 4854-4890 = -0.4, 40.6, 36.8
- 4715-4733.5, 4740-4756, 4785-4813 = -0.3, 40.5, 40.5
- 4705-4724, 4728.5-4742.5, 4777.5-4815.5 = 0.2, 40.5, 40.8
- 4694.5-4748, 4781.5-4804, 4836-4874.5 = -1.2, 40.3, 37.2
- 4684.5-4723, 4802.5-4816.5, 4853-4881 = -1.4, 40.6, 36.2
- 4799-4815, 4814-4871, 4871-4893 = 2.0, 41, 38.8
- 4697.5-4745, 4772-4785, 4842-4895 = -0.7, 40.3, 37.6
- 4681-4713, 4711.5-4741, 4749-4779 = -0.1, 40.3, 40.6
